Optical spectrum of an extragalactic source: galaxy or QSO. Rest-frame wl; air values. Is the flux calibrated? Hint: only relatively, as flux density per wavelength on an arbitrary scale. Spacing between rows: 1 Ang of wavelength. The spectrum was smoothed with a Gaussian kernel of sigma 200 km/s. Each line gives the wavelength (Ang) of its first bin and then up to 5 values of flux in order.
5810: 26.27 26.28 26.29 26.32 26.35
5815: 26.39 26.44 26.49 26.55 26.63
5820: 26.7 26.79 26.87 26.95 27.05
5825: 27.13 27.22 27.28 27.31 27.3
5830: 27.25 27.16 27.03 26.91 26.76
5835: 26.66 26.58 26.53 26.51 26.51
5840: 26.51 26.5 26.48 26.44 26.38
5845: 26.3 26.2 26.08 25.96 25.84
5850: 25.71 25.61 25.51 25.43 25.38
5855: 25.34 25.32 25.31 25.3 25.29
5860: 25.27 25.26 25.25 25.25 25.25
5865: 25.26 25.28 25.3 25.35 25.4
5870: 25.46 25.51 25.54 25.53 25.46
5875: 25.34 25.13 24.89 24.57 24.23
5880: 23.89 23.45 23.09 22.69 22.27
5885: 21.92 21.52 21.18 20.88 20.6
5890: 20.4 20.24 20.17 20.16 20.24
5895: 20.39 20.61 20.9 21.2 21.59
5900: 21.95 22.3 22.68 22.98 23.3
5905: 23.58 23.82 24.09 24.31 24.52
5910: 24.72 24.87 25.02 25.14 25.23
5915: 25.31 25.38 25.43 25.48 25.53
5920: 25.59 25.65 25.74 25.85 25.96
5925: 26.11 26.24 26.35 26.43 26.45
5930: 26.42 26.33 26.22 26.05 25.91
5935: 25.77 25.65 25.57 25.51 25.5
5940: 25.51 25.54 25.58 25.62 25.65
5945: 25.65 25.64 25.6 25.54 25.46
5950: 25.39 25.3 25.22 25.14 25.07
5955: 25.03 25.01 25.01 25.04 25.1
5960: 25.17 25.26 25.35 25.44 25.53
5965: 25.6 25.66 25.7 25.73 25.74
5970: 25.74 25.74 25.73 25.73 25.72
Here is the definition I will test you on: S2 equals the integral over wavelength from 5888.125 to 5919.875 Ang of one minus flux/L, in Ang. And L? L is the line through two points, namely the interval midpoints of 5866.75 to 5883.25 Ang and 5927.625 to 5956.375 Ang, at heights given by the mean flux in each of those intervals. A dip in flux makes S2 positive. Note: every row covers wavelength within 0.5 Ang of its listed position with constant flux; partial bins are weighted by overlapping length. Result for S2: 2.8 Ang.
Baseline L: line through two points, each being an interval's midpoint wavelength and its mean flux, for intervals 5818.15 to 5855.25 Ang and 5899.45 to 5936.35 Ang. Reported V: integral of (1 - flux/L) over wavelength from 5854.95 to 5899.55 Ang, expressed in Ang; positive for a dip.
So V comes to 4.0 Ang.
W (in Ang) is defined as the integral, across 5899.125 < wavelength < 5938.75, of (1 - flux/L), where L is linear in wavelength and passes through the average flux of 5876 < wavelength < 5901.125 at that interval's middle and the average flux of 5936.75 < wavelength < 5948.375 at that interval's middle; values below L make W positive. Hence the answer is -1.85 Ang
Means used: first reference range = 21.9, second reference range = 25.6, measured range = 25.1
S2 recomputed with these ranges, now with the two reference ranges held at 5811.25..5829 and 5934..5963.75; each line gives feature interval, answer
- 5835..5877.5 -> 1.10 Ang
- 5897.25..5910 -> 1.39 Ang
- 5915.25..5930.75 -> -0.14 Ang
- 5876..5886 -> 1.03 Ang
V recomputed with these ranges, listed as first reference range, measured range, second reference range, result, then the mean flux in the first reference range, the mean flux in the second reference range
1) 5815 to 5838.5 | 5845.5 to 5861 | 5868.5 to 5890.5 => -0.2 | 26.9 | 23.6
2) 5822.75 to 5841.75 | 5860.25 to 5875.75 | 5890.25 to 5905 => -1.0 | 26.9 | 21.4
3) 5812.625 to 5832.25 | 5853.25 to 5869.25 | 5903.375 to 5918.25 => 0.4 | 26.9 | 24.7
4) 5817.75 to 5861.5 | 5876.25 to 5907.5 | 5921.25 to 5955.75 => 4.7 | 26.3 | 25.7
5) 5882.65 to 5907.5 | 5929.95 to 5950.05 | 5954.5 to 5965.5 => -1.3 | 21.7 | 25.2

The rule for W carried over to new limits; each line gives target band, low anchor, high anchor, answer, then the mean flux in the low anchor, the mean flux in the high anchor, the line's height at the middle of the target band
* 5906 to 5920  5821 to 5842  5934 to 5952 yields 0.5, 26.9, 25.6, 25.9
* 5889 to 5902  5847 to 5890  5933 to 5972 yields 2.1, 24.5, 25.5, 24.8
